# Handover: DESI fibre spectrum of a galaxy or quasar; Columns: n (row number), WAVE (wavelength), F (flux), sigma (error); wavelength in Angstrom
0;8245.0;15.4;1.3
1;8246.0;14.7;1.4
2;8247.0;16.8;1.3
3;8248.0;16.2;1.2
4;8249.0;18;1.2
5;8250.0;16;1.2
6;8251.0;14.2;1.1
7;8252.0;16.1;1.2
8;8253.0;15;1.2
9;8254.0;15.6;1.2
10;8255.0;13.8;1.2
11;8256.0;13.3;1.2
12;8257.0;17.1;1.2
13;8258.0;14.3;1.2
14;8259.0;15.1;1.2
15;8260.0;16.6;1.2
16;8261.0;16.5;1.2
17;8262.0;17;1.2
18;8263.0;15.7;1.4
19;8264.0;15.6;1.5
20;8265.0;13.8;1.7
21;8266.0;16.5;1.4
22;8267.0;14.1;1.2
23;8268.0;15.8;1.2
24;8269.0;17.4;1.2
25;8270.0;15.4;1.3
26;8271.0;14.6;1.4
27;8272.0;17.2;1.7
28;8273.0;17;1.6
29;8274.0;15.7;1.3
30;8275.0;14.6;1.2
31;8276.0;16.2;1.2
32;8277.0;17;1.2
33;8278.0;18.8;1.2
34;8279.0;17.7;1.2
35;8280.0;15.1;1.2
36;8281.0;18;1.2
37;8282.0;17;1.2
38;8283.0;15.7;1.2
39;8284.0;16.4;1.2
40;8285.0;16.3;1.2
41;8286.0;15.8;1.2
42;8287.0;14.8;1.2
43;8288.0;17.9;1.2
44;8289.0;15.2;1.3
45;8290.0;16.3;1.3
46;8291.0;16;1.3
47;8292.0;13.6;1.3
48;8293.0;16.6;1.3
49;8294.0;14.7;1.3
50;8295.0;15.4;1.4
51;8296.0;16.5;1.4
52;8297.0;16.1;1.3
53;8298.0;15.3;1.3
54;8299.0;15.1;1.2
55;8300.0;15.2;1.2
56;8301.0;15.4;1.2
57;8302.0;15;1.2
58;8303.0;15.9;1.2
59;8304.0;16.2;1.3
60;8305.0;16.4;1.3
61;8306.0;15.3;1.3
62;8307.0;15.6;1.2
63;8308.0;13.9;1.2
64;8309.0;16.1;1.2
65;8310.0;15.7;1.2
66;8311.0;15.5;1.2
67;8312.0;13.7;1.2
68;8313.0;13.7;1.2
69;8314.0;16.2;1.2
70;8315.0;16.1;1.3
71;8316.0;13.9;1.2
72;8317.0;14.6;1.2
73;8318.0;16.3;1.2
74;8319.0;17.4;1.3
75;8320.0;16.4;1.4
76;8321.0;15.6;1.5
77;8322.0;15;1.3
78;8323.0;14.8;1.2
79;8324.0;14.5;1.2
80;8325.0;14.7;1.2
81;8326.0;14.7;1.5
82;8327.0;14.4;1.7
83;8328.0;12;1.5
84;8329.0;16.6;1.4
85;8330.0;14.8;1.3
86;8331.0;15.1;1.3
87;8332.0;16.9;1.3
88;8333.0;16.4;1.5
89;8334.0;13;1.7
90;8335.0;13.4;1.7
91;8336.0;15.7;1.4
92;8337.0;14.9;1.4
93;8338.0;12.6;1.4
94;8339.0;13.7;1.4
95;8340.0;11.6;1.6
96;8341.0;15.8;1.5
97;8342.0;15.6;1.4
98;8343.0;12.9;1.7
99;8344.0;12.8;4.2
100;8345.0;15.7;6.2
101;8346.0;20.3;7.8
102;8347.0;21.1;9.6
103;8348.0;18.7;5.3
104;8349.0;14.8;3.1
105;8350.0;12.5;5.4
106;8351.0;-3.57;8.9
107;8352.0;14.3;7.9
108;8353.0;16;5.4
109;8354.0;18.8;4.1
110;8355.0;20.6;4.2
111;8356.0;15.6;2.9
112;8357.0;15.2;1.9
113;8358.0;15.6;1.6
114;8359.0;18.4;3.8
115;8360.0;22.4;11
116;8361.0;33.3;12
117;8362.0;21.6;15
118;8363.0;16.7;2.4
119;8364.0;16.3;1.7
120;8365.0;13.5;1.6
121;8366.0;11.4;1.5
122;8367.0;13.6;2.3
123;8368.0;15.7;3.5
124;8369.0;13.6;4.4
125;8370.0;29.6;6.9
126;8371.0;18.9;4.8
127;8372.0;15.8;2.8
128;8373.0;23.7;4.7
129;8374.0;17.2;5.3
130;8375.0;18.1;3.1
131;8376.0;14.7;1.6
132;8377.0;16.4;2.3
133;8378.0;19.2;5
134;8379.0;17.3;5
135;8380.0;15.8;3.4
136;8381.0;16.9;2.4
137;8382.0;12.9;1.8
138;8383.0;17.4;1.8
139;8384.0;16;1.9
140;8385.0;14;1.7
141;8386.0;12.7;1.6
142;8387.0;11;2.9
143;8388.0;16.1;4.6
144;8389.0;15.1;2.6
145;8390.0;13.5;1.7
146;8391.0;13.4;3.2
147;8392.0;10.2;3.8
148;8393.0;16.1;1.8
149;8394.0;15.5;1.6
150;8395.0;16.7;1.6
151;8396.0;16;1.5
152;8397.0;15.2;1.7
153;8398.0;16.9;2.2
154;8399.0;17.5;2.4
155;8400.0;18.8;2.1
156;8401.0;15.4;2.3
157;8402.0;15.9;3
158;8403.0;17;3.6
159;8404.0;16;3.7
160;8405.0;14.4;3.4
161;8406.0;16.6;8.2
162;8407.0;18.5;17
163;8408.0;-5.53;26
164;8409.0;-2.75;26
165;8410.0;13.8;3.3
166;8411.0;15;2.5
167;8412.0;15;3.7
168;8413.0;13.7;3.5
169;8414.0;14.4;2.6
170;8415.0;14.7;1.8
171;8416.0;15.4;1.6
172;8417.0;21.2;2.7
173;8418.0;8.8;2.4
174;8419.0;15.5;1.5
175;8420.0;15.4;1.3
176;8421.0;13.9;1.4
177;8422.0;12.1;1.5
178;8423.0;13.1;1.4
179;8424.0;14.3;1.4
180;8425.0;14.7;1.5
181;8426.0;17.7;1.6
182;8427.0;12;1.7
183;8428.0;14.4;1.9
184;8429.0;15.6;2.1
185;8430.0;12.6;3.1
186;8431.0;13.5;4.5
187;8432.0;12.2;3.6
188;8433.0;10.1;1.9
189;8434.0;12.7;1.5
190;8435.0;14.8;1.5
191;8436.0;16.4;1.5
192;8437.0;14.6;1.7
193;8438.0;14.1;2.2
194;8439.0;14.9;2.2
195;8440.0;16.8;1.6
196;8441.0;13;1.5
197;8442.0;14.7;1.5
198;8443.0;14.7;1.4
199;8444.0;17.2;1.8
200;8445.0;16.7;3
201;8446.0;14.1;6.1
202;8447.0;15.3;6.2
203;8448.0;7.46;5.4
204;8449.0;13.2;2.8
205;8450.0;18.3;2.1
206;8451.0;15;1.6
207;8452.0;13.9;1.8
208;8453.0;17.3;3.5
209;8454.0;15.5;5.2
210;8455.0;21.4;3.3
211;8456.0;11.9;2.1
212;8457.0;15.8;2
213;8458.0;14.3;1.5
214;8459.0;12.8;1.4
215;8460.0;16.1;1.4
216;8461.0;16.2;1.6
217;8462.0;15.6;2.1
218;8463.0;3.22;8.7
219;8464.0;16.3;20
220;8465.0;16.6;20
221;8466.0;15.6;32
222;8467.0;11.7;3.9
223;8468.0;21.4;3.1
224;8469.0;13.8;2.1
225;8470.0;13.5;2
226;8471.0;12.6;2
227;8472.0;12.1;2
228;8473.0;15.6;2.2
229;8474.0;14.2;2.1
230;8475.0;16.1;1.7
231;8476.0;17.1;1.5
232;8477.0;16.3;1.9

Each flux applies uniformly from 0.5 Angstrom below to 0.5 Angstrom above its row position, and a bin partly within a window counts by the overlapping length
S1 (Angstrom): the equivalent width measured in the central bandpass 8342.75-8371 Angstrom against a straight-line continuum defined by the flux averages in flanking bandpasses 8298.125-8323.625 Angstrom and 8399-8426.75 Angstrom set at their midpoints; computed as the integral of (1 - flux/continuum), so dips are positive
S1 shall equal -4.0 Angstrom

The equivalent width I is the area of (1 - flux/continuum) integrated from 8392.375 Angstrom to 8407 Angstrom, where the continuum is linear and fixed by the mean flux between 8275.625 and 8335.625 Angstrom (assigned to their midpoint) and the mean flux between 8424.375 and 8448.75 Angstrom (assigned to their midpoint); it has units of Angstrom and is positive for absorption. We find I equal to -1.76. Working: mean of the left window 15.6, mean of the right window 14.2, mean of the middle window 16.3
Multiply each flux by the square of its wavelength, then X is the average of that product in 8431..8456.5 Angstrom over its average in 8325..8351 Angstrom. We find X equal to 1.0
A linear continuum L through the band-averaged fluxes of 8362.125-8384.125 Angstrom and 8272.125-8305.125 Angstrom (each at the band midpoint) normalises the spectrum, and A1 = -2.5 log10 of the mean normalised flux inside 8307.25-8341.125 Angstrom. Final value 0.11 mag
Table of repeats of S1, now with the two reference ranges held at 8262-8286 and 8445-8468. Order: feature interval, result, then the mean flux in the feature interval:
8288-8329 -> 1.4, 15.3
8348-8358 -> 0.9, 14.1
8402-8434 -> 3.4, 13.4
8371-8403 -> -1.5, 15.9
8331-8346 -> 1.0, 14.6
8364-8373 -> -0.9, 16.9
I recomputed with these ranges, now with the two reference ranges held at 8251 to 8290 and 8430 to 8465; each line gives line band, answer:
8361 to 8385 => -3.63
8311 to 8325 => 0.25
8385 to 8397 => 0.53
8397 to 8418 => 1.09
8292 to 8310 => 0.16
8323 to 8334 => 0.37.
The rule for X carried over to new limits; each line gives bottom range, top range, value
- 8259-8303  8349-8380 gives 1.09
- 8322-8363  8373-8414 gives 0.95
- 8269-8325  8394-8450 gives 0.93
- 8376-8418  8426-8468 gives 1.01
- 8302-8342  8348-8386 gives 1.13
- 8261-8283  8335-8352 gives 0.88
